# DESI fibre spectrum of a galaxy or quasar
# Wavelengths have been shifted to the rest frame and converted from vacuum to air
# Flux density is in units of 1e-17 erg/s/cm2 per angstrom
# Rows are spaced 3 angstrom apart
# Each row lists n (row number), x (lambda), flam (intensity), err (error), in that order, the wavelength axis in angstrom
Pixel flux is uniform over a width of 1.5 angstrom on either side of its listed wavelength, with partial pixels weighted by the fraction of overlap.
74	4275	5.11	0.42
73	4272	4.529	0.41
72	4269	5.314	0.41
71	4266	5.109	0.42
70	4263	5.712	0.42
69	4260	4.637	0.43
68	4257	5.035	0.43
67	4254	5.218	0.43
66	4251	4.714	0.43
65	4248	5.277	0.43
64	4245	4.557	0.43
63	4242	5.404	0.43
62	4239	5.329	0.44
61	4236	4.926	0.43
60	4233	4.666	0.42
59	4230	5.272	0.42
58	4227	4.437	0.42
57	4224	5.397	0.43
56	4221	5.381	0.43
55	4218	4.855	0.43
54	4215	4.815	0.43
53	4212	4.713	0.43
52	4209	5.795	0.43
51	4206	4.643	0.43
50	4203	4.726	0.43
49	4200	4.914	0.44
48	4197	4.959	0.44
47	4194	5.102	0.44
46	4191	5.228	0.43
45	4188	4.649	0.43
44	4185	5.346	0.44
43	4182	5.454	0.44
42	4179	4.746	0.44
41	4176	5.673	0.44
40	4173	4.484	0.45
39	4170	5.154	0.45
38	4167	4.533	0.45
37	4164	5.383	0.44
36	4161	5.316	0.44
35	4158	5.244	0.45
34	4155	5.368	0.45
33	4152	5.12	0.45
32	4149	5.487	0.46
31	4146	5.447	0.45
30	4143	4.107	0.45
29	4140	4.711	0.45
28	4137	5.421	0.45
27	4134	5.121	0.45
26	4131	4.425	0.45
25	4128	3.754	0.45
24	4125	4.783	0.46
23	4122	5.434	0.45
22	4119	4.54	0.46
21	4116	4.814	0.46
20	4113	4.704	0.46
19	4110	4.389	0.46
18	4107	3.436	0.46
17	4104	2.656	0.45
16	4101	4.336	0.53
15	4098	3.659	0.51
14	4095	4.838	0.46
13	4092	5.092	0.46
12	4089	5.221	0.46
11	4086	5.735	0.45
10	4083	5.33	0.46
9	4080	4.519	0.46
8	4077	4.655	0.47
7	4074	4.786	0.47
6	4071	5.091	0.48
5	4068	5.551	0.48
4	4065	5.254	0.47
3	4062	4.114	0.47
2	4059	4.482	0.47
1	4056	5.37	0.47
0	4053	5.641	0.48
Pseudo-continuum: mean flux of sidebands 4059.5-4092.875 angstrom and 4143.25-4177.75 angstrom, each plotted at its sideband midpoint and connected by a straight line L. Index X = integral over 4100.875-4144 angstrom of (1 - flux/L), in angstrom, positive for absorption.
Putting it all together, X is 5.5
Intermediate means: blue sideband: 5.01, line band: 4.45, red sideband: 5.16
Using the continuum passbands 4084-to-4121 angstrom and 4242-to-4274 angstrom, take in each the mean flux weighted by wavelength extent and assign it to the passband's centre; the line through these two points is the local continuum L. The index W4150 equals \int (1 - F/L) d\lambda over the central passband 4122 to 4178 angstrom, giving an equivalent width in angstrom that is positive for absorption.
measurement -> -4.1 angstrom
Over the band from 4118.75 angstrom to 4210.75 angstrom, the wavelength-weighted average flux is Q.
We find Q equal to 5.01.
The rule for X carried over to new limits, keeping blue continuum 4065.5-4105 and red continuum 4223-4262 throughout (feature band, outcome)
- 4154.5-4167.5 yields -0.9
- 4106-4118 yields 1.1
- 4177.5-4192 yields -0.5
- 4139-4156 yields -0.6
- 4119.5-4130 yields 0.4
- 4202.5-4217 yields 0.0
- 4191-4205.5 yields 0.0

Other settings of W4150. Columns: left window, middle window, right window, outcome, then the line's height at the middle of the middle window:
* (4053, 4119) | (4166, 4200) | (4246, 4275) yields -1.0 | 4.89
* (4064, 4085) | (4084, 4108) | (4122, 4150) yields 2.7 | 4.96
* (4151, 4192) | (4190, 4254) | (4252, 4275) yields 1.1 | 5.09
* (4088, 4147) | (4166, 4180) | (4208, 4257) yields -0.5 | 4.78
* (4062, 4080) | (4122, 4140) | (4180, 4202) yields 0.9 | 5.01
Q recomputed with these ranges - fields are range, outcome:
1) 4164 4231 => 5.02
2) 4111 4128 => 4.74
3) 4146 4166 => 5.31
